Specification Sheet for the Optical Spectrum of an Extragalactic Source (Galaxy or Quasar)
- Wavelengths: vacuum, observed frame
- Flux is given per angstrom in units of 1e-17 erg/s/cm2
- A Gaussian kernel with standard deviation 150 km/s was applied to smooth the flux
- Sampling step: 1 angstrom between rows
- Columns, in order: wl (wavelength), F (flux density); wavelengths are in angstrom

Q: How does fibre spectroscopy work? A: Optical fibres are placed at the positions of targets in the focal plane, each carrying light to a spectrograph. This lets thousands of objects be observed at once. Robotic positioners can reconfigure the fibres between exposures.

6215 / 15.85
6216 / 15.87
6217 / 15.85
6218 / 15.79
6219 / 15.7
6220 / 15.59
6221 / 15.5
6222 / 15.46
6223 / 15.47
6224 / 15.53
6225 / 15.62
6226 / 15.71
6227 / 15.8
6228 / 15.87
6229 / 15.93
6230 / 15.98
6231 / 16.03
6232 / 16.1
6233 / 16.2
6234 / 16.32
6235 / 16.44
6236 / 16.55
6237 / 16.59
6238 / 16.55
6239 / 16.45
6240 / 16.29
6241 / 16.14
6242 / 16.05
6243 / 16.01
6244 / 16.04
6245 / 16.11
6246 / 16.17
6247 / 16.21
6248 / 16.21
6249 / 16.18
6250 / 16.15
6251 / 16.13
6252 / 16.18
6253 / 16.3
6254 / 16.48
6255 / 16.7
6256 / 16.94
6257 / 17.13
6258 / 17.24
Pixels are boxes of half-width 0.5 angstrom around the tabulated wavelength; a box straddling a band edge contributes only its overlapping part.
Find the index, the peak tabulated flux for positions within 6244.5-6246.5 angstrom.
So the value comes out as 16.17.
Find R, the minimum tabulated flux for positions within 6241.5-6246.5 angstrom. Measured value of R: 16.01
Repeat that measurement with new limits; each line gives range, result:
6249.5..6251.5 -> 16.13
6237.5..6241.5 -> 16.14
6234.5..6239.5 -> 16.44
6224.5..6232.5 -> 15.62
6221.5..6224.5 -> 15.46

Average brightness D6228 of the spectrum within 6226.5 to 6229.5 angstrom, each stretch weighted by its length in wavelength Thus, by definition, 15.9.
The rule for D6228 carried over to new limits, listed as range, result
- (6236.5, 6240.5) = 16.5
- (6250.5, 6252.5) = 16.2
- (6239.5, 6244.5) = 16.1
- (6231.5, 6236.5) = 16.3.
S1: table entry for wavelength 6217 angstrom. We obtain 15.85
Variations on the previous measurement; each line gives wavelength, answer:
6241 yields 16.14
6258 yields 17.24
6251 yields 16.13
